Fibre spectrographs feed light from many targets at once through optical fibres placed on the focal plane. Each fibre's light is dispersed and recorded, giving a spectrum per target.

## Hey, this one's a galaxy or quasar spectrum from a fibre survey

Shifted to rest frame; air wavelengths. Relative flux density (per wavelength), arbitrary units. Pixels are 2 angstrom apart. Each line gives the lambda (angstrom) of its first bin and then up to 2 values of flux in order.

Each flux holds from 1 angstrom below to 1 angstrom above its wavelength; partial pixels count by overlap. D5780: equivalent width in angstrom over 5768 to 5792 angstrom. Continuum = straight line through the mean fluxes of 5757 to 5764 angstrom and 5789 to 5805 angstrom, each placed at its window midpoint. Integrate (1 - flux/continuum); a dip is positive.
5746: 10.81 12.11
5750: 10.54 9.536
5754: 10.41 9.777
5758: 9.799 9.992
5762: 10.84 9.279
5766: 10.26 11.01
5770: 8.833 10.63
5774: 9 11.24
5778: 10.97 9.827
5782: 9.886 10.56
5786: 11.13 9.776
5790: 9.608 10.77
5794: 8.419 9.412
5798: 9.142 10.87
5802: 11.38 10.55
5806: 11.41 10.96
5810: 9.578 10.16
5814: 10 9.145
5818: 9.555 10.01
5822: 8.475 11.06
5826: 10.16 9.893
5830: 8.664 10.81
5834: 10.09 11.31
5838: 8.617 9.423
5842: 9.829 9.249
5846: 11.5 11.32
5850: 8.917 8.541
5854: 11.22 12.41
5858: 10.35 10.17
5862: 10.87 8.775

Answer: -0.4 angstrom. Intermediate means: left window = 10.1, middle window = 10.2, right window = 10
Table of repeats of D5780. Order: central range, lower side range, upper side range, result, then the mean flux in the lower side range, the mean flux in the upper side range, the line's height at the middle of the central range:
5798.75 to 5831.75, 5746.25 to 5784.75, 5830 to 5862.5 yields 0.36 angstrom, 10.2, 10.2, 10.2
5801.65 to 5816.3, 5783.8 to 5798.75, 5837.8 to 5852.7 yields -0.91 angstrom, 9.83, 9.75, 9.8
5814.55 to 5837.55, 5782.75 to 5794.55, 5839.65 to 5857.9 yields 0.75 angstrom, 10.1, 10.3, 10.2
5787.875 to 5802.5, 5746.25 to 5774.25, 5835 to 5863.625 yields 0.47 angstrom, 10.2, 10.2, 10.2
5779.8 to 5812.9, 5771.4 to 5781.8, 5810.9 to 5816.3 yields -0.54 angstrom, 10.3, 9.85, 10.1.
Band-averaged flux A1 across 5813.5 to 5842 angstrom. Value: 9.8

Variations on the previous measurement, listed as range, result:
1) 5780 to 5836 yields 10.1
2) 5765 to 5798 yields 10.1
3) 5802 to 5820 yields 10.2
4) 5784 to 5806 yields 10.2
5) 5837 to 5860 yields 10.1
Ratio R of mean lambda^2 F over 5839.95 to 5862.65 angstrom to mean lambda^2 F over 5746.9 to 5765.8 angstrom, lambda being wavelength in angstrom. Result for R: 1.04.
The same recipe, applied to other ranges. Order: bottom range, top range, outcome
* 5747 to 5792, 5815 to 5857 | 1.00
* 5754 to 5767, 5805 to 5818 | 1.03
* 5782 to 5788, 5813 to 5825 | 0.93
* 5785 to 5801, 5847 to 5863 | 1.08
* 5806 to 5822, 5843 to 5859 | 1.07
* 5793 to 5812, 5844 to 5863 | 1.05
